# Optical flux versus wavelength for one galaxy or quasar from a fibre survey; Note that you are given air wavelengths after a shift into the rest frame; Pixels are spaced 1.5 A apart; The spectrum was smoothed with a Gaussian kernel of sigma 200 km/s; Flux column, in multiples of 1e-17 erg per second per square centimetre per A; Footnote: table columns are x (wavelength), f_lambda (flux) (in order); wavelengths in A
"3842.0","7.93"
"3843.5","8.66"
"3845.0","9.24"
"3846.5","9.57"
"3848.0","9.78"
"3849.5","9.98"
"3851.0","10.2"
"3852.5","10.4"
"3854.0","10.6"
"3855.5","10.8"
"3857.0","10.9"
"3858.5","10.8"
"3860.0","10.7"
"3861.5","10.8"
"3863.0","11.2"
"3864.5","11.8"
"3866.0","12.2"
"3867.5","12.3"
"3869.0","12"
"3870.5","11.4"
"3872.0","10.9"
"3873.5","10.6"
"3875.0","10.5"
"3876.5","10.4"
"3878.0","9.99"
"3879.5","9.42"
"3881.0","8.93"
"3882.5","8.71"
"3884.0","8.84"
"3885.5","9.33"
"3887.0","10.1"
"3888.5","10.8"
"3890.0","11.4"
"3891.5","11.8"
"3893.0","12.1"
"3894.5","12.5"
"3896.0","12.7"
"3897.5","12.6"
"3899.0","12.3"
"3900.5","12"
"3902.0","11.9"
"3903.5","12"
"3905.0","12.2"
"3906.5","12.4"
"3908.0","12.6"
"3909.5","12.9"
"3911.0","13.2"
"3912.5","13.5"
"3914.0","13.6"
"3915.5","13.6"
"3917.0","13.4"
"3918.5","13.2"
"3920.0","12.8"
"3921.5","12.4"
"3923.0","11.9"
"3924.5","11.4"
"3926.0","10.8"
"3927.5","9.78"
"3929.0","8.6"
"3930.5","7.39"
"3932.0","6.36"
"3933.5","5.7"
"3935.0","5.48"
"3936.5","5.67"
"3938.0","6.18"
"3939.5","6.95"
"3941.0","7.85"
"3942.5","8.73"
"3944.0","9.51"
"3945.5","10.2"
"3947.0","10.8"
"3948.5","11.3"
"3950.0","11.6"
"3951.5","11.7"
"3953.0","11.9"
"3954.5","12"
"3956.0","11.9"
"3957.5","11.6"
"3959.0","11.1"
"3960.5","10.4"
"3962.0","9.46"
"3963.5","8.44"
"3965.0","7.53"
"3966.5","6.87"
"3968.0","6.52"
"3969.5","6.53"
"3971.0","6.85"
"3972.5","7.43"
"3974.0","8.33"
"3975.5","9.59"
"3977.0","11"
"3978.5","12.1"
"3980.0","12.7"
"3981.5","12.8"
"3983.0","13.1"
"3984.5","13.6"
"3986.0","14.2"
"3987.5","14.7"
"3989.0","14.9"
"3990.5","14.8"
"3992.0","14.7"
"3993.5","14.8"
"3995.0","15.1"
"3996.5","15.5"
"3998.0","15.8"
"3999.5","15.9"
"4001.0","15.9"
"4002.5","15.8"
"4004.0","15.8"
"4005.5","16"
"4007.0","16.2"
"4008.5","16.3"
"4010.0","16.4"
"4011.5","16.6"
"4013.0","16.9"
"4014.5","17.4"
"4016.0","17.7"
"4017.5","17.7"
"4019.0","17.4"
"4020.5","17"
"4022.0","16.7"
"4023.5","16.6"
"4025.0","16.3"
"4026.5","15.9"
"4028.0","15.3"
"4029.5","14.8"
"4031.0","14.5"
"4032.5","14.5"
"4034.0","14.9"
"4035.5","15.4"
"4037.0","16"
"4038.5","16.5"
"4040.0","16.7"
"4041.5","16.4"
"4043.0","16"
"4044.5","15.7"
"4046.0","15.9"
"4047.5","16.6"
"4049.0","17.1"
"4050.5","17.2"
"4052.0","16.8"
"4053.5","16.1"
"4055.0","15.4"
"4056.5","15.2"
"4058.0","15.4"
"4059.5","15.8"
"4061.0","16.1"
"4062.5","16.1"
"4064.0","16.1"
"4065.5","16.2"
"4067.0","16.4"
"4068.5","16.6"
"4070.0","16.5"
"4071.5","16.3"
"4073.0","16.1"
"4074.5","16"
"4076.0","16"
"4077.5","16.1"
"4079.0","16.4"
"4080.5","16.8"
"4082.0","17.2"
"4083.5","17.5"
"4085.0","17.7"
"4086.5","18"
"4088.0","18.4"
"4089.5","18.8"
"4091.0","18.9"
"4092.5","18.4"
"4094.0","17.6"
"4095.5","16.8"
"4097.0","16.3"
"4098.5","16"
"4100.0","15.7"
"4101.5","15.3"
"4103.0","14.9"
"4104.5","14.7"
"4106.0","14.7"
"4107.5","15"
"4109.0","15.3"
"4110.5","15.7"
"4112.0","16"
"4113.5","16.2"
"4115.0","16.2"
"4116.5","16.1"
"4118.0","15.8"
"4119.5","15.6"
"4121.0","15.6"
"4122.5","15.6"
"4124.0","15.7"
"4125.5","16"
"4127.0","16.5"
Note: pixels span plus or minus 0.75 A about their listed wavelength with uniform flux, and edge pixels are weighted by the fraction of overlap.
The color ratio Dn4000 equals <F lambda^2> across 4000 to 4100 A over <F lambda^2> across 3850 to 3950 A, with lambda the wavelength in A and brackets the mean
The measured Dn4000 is 1.7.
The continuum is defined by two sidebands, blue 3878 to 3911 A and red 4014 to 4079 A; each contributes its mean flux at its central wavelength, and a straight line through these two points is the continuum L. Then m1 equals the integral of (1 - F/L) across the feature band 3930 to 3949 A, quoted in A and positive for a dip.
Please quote 7.4 A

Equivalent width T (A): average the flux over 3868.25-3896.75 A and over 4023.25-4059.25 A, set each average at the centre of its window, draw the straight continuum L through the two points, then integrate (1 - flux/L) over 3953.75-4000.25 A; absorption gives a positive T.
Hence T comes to 7.4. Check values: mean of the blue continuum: 10.7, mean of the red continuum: 15.9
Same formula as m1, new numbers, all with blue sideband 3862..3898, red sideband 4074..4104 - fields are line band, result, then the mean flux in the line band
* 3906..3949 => 6.9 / 10.3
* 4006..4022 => -2.3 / 16.9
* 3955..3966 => 2.7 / 10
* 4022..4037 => -0.2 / 15.5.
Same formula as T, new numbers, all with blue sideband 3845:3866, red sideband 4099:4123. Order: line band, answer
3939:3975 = 9.0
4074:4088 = -1.9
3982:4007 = -3.3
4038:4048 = -1.4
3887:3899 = -0.6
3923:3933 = 2.3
